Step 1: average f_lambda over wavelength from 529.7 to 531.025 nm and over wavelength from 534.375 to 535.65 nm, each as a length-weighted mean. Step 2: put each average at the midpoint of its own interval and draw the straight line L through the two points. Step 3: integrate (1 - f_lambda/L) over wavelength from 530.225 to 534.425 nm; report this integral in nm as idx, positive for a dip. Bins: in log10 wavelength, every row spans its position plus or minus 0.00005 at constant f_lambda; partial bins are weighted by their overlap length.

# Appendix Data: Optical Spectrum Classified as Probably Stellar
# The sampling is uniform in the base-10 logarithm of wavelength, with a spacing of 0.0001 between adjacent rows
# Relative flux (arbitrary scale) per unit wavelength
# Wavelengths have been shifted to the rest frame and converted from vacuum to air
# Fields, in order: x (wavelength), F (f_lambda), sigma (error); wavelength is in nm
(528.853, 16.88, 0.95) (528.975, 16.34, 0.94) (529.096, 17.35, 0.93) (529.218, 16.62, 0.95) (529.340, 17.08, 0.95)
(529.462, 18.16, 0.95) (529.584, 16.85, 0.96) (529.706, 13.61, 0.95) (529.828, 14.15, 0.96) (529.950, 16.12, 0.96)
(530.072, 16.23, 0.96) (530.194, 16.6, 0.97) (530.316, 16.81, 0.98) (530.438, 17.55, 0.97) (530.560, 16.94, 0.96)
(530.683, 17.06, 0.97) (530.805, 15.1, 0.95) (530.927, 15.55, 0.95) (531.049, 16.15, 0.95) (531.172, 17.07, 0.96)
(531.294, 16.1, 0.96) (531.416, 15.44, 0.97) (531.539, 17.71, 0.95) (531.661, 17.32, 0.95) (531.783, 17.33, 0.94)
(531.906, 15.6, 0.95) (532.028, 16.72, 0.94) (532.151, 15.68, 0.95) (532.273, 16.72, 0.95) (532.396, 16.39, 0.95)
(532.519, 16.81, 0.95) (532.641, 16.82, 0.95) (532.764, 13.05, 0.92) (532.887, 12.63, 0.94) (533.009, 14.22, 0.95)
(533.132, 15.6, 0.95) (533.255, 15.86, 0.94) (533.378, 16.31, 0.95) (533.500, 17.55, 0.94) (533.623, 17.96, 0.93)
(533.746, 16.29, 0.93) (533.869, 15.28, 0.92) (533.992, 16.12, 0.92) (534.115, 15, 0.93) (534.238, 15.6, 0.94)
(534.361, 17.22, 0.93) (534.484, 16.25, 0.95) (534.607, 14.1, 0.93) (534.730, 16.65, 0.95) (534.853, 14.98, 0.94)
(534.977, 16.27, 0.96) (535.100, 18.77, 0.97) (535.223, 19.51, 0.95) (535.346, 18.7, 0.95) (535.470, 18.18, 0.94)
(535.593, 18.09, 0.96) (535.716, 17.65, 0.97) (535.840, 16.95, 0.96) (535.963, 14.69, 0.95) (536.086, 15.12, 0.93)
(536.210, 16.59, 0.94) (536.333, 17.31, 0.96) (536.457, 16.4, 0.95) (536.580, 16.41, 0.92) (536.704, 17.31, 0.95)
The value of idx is 0.09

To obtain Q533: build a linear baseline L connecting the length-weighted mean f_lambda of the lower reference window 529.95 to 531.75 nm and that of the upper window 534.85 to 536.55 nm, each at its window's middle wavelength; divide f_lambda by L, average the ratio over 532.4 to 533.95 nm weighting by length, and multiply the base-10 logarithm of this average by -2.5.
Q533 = 0.07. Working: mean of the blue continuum 16.5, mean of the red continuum 17.1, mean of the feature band 15.7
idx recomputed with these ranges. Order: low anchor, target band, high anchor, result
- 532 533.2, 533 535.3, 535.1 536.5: -0.005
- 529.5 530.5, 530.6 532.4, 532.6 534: -0.063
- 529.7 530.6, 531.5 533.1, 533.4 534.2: 0.036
